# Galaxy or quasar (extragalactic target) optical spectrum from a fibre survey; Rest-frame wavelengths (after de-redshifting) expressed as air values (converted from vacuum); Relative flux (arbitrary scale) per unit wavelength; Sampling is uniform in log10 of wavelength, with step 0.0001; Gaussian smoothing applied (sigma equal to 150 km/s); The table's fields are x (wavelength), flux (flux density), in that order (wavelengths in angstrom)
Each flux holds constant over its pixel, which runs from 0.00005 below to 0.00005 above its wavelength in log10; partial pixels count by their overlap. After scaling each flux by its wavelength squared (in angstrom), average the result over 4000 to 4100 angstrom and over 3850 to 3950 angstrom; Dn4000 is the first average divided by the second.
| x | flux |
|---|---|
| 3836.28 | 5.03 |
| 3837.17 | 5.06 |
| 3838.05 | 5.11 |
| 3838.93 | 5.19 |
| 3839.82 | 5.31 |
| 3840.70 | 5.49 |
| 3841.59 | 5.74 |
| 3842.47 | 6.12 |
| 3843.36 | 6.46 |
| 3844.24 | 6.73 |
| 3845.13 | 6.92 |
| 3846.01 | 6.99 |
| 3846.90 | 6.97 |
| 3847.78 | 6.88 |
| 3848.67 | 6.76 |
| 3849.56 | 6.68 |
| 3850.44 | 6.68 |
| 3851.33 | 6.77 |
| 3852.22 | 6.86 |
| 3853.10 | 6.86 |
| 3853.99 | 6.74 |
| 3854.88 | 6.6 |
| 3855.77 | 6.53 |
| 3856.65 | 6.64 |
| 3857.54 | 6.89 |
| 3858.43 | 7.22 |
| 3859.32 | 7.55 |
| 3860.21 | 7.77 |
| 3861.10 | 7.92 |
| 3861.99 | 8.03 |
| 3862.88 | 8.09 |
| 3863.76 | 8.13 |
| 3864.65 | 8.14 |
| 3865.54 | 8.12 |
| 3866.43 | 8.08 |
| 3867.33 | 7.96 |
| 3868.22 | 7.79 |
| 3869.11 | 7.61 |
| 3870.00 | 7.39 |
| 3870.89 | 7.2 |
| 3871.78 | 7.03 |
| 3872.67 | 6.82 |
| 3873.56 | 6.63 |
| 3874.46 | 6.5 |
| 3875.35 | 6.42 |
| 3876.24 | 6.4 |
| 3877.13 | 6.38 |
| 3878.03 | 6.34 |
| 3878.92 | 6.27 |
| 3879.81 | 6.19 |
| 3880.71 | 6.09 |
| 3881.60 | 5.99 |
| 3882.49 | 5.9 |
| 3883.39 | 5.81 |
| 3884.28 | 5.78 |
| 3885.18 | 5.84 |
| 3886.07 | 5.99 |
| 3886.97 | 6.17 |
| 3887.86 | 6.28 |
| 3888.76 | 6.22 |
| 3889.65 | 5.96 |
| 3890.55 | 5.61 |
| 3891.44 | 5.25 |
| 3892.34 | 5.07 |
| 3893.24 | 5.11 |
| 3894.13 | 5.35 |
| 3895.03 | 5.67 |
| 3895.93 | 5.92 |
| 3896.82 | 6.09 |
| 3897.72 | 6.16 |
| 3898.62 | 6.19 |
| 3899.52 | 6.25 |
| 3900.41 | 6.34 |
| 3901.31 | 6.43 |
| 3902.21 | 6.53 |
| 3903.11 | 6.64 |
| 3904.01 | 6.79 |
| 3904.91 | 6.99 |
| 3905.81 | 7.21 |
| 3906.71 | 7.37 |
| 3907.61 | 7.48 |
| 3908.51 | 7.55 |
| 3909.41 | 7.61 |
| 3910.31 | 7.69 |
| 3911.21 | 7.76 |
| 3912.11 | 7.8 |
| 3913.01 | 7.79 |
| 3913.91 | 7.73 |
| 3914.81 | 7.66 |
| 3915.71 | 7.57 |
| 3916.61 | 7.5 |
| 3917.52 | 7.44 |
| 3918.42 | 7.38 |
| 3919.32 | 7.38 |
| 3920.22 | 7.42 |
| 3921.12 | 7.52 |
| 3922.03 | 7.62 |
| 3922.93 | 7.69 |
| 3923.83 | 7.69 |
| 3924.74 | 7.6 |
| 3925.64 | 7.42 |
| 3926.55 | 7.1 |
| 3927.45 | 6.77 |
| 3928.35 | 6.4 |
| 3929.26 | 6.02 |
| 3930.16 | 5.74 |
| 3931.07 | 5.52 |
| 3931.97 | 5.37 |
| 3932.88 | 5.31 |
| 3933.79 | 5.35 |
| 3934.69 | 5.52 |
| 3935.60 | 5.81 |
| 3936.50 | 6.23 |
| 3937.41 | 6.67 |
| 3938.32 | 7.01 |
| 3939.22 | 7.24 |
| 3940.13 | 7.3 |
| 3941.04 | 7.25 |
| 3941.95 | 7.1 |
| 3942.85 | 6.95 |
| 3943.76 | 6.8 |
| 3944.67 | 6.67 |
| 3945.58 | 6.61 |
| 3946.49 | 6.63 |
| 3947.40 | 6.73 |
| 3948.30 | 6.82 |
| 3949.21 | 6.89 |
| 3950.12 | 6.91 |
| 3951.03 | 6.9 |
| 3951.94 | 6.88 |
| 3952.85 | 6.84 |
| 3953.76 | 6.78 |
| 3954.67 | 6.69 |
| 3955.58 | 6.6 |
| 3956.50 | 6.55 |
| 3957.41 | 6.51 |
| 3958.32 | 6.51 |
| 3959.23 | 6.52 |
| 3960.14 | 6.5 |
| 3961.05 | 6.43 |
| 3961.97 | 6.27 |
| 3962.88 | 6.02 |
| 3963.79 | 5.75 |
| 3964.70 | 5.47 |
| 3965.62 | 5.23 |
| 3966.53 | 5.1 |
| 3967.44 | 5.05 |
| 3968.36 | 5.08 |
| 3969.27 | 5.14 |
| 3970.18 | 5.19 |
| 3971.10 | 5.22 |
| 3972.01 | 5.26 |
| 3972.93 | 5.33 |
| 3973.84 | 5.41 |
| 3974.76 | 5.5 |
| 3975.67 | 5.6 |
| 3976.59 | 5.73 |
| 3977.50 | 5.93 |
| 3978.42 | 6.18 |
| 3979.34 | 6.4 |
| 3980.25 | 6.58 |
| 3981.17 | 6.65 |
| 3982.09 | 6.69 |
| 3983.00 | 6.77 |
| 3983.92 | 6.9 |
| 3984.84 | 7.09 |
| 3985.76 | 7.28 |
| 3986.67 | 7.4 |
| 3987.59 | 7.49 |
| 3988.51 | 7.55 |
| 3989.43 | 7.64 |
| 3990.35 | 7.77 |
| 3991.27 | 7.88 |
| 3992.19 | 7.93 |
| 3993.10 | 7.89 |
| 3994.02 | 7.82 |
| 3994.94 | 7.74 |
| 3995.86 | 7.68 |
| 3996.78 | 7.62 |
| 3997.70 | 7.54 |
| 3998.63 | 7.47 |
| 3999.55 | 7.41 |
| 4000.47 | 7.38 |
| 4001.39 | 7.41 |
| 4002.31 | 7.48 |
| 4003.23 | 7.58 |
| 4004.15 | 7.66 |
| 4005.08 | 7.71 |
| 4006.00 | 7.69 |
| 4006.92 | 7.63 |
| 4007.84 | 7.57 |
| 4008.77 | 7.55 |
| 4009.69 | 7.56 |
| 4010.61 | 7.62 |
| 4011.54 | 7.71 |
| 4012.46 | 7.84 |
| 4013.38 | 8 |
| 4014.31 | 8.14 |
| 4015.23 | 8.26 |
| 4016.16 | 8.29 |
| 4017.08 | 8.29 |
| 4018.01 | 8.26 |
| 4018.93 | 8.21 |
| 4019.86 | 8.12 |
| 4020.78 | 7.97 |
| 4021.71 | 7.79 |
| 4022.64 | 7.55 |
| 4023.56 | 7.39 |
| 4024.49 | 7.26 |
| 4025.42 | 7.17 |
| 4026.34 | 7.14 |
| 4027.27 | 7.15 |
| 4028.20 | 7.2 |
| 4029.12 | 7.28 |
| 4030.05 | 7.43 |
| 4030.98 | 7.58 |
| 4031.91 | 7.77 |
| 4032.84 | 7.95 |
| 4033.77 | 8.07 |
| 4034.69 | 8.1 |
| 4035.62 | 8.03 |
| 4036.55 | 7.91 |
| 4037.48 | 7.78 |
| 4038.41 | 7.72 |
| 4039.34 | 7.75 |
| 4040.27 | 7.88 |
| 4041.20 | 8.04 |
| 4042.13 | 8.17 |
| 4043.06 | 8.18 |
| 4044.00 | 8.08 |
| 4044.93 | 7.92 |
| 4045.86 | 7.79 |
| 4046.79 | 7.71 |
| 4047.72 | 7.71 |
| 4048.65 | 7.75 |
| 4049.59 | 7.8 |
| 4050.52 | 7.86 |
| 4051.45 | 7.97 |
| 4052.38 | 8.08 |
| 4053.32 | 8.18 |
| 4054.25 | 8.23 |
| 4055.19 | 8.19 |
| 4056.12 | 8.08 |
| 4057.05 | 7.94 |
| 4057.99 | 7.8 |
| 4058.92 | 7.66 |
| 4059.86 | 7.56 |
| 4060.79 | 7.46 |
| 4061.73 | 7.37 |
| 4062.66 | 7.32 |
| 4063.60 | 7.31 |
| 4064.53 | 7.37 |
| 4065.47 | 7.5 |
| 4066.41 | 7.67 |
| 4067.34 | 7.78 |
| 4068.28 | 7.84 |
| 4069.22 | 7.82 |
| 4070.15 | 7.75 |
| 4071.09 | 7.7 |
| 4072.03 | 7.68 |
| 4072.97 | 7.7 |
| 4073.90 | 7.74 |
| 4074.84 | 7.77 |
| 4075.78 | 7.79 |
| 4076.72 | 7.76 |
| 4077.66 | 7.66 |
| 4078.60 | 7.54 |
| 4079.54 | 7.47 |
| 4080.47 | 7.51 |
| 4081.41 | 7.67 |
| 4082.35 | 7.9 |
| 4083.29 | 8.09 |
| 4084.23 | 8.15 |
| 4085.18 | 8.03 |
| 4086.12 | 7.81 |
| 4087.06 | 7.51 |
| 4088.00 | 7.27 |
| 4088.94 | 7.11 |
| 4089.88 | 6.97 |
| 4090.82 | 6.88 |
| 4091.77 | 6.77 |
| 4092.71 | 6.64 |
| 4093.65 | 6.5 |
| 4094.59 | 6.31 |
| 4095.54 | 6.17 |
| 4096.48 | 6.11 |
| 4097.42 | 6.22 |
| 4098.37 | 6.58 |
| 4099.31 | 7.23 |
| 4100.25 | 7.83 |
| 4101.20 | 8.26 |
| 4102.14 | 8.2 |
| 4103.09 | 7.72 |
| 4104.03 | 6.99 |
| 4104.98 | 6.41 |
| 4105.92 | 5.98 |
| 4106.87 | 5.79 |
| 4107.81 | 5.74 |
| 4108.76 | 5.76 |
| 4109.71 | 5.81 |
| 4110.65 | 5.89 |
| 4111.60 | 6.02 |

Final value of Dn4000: 1.21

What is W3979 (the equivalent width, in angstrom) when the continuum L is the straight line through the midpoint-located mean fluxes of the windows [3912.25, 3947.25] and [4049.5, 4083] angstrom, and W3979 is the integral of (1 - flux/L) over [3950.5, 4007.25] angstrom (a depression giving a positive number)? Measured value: 4.0 angstrom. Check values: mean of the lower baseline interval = 6.87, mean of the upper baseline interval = 7.74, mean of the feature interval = 6.68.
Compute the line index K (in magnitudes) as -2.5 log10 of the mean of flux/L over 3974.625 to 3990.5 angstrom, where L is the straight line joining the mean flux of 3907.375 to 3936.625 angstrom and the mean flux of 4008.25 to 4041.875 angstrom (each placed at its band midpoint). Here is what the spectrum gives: 0.11 mag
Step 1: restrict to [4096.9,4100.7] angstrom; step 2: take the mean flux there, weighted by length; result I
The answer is 6.96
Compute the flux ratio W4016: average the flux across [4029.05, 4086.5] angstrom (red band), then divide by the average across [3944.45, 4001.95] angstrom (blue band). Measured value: 1.18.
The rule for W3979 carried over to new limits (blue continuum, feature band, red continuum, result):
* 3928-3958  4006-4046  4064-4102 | -4.3 angstrom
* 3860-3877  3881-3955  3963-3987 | 0.7 angstrom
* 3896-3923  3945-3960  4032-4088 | 1.3 angstrom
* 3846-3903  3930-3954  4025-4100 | 1.6 angstrom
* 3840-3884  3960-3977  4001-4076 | 4.3 angstrom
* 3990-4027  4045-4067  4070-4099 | -0.9 angstrom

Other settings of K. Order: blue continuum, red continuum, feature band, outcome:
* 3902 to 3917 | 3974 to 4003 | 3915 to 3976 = 0.13 mag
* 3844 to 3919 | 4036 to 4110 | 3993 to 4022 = -0.08 mag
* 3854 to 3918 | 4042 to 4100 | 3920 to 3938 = 0.07 mag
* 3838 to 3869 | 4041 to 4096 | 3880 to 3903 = 0.19 mag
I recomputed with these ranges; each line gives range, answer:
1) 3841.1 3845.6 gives 6.39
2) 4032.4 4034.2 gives 8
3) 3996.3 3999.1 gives 7.52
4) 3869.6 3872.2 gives 7.21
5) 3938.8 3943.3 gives 7.17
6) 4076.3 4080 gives 7.6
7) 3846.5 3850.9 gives 6.79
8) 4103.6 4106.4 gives 6.44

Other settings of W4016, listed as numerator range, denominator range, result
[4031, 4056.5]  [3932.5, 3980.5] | 1.28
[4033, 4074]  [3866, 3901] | 1.24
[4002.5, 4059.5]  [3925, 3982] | 1.25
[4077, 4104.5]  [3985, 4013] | 0.96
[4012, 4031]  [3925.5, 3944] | 1.21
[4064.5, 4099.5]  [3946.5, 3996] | 1.14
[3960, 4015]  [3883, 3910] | 1.09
